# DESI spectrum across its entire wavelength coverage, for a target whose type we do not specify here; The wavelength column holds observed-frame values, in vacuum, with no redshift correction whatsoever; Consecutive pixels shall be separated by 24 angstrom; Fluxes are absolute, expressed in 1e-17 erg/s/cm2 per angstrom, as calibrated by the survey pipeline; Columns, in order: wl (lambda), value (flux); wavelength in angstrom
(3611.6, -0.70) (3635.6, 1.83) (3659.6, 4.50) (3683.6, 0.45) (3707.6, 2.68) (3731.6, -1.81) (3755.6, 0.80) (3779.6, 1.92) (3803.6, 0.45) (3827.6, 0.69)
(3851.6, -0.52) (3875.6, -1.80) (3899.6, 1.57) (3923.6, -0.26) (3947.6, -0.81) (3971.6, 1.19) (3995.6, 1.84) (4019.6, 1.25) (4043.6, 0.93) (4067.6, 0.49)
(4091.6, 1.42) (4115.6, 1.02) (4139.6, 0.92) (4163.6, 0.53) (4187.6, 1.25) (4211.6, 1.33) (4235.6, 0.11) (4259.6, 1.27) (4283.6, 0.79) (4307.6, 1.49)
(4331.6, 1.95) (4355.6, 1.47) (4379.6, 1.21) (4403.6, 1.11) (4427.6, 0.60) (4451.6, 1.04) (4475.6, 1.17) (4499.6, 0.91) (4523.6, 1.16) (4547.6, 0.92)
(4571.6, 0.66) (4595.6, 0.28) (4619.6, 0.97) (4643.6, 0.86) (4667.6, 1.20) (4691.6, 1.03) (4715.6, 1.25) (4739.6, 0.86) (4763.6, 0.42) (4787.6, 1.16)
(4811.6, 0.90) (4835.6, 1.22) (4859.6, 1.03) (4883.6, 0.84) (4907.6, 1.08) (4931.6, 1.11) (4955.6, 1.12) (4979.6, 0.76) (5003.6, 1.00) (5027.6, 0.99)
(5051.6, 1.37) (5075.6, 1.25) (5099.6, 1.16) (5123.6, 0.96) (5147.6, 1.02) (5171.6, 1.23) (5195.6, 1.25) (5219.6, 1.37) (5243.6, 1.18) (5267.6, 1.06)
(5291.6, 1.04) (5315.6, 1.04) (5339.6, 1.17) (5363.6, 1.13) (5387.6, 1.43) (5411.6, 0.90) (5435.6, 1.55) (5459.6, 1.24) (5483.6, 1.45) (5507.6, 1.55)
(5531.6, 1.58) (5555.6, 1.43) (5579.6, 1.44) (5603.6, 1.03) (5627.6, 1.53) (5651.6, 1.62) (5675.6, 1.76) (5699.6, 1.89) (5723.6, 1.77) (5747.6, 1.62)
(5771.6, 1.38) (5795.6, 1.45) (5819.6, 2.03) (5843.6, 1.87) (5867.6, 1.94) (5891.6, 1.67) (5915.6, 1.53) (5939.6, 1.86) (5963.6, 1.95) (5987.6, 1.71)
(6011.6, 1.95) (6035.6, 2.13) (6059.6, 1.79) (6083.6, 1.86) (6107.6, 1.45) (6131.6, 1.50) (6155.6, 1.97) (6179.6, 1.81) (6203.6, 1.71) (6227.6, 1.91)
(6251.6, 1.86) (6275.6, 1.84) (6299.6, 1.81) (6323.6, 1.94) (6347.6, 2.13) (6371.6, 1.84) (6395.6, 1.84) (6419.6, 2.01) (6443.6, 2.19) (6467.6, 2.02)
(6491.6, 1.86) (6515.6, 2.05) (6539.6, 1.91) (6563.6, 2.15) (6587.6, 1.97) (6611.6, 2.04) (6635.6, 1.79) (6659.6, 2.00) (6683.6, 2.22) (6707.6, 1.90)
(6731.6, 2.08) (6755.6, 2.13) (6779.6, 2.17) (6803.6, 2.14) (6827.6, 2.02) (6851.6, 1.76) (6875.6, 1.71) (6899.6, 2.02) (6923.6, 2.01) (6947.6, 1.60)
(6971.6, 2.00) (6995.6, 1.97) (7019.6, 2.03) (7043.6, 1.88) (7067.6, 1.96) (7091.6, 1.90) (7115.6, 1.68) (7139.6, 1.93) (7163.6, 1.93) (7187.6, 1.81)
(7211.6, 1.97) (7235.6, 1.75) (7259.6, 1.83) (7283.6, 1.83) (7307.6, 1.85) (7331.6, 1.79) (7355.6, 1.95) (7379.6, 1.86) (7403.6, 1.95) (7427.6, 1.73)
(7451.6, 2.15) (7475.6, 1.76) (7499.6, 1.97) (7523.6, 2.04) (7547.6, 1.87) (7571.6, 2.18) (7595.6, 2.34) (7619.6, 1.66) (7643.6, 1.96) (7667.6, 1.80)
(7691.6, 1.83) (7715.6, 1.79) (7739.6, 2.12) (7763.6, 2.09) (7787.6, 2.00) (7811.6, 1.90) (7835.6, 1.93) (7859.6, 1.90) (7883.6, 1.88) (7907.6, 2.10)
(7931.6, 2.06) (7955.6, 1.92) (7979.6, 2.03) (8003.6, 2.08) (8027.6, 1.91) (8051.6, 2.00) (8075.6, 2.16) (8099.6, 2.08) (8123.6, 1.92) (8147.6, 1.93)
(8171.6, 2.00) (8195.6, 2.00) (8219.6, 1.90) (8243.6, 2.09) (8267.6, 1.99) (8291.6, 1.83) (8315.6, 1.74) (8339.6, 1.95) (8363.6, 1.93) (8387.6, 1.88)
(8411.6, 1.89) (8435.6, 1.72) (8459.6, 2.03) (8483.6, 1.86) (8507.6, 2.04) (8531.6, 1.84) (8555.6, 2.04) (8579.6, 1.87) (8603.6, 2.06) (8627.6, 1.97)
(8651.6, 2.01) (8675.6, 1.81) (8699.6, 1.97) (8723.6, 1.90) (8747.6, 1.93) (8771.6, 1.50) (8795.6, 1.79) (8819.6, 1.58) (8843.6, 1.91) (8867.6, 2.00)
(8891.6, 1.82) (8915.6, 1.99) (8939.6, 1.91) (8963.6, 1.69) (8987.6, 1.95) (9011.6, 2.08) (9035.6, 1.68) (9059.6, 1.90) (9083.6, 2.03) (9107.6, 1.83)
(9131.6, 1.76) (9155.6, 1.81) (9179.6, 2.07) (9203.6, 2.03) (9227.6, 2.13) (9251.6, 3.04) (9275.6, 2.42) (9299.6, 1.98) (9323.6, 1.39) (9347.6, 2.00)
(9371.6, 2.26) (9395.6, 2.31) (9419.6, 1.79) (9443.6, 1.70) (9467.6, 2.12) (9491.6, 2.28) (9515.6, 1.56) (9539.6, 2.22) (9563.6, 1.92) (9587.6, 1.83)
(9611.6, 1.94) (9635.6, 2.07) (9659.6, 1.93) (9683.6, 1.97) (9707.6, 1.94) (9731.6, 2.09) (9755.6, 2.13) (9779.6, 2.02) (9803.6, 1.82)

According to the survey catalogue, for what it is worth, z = 0.409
